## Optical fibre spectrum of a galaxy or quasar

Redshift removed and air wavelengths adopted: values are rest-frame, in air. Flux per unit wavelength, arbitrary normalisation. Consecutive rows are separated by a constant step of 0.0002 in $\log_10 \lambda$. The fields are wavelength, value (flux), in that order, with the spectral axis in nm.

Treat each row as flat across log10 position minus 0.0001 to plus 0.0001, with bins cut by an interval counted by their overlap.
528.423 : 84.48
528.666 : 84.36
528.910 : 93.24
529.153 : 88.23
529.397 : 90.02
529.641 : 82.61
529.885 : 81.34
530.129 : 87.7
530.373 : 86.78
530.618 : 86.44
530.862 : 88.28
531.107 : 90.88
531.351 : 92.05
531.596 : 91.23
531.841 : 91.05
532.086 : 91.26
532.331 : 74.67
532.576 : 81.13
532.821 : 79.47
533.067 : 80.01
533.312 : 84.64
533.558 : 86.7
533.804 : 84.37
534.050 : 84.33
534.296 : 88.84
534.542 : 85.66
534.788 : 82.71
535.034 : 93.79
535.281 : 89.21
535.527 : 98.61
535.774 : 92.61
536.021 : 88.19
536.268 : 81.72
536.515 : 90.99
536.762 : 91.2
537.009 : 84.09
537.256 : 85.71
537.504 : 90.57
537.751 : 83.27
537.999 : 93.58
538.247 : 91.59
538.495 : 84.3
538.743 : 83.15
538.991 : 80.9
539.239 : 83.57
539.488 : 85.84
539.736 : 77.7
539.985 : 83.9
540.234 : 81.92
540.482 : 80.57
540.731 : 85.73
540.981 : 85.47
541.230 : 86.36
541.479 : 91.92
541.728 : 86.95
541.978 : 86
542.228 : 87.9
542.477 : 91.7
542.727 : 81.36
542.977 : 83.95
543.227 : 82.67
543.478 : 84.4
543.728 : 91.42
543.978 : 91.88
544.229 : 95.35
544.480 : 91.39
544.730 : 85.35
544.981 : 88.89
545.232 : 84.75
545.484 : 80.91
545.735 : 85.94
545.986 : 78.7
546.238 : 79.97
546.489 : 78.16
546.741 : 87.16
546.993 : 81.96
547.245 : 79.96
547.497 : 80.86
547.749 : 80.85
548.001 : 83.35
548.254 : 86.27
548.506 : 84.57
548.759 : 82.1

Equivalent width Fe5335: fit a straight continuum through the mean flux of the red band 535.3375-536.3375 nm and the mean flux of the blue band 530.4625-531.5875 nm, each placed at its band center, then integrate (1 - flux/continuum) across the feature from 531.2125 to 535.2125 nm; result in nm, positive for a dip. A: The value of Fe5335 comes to 0.19 nm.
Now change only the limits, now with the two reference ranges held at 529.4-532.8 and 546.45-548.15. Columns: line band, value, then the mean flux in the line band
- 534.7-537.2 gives -0.12 nm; 89.3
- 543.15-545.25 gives -0.15 nm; 88.8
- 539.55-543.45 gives -0.06 nm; 84.9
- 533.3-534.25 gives 0.00 nm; 85.3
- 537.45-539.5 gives -0.04 nm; 86.2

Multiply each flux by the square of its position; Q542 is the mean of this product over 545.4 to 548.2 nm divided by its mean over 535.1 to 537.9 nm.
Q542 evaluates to 0.96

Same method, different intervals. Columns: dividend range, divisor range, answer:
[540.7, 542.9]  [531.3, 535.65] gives 1.04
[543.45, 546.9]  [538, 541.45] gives 1.04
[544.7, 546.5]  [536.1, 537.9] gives 0.99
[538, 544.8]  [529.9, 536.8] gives 1.02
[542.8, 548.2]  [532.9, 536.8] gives 1.01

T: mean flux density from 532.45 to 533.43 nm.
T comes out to 81.3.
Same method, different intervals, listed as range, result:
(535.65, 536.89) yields 88.9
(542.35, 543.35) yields 85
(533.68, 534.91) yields 85.2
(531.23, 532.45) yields 88.1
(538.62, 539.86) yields 82.3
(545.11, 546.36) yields 82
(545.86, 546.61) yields 79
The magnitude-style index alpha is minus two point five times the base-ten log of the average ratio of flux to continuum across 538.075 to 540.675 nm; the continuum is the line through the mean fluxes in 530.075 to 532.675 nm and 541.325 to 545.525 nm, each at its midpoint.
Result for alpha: 0.05 mag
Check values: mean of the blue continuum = 87.5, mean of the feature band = 83.6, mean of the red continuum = 87.6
